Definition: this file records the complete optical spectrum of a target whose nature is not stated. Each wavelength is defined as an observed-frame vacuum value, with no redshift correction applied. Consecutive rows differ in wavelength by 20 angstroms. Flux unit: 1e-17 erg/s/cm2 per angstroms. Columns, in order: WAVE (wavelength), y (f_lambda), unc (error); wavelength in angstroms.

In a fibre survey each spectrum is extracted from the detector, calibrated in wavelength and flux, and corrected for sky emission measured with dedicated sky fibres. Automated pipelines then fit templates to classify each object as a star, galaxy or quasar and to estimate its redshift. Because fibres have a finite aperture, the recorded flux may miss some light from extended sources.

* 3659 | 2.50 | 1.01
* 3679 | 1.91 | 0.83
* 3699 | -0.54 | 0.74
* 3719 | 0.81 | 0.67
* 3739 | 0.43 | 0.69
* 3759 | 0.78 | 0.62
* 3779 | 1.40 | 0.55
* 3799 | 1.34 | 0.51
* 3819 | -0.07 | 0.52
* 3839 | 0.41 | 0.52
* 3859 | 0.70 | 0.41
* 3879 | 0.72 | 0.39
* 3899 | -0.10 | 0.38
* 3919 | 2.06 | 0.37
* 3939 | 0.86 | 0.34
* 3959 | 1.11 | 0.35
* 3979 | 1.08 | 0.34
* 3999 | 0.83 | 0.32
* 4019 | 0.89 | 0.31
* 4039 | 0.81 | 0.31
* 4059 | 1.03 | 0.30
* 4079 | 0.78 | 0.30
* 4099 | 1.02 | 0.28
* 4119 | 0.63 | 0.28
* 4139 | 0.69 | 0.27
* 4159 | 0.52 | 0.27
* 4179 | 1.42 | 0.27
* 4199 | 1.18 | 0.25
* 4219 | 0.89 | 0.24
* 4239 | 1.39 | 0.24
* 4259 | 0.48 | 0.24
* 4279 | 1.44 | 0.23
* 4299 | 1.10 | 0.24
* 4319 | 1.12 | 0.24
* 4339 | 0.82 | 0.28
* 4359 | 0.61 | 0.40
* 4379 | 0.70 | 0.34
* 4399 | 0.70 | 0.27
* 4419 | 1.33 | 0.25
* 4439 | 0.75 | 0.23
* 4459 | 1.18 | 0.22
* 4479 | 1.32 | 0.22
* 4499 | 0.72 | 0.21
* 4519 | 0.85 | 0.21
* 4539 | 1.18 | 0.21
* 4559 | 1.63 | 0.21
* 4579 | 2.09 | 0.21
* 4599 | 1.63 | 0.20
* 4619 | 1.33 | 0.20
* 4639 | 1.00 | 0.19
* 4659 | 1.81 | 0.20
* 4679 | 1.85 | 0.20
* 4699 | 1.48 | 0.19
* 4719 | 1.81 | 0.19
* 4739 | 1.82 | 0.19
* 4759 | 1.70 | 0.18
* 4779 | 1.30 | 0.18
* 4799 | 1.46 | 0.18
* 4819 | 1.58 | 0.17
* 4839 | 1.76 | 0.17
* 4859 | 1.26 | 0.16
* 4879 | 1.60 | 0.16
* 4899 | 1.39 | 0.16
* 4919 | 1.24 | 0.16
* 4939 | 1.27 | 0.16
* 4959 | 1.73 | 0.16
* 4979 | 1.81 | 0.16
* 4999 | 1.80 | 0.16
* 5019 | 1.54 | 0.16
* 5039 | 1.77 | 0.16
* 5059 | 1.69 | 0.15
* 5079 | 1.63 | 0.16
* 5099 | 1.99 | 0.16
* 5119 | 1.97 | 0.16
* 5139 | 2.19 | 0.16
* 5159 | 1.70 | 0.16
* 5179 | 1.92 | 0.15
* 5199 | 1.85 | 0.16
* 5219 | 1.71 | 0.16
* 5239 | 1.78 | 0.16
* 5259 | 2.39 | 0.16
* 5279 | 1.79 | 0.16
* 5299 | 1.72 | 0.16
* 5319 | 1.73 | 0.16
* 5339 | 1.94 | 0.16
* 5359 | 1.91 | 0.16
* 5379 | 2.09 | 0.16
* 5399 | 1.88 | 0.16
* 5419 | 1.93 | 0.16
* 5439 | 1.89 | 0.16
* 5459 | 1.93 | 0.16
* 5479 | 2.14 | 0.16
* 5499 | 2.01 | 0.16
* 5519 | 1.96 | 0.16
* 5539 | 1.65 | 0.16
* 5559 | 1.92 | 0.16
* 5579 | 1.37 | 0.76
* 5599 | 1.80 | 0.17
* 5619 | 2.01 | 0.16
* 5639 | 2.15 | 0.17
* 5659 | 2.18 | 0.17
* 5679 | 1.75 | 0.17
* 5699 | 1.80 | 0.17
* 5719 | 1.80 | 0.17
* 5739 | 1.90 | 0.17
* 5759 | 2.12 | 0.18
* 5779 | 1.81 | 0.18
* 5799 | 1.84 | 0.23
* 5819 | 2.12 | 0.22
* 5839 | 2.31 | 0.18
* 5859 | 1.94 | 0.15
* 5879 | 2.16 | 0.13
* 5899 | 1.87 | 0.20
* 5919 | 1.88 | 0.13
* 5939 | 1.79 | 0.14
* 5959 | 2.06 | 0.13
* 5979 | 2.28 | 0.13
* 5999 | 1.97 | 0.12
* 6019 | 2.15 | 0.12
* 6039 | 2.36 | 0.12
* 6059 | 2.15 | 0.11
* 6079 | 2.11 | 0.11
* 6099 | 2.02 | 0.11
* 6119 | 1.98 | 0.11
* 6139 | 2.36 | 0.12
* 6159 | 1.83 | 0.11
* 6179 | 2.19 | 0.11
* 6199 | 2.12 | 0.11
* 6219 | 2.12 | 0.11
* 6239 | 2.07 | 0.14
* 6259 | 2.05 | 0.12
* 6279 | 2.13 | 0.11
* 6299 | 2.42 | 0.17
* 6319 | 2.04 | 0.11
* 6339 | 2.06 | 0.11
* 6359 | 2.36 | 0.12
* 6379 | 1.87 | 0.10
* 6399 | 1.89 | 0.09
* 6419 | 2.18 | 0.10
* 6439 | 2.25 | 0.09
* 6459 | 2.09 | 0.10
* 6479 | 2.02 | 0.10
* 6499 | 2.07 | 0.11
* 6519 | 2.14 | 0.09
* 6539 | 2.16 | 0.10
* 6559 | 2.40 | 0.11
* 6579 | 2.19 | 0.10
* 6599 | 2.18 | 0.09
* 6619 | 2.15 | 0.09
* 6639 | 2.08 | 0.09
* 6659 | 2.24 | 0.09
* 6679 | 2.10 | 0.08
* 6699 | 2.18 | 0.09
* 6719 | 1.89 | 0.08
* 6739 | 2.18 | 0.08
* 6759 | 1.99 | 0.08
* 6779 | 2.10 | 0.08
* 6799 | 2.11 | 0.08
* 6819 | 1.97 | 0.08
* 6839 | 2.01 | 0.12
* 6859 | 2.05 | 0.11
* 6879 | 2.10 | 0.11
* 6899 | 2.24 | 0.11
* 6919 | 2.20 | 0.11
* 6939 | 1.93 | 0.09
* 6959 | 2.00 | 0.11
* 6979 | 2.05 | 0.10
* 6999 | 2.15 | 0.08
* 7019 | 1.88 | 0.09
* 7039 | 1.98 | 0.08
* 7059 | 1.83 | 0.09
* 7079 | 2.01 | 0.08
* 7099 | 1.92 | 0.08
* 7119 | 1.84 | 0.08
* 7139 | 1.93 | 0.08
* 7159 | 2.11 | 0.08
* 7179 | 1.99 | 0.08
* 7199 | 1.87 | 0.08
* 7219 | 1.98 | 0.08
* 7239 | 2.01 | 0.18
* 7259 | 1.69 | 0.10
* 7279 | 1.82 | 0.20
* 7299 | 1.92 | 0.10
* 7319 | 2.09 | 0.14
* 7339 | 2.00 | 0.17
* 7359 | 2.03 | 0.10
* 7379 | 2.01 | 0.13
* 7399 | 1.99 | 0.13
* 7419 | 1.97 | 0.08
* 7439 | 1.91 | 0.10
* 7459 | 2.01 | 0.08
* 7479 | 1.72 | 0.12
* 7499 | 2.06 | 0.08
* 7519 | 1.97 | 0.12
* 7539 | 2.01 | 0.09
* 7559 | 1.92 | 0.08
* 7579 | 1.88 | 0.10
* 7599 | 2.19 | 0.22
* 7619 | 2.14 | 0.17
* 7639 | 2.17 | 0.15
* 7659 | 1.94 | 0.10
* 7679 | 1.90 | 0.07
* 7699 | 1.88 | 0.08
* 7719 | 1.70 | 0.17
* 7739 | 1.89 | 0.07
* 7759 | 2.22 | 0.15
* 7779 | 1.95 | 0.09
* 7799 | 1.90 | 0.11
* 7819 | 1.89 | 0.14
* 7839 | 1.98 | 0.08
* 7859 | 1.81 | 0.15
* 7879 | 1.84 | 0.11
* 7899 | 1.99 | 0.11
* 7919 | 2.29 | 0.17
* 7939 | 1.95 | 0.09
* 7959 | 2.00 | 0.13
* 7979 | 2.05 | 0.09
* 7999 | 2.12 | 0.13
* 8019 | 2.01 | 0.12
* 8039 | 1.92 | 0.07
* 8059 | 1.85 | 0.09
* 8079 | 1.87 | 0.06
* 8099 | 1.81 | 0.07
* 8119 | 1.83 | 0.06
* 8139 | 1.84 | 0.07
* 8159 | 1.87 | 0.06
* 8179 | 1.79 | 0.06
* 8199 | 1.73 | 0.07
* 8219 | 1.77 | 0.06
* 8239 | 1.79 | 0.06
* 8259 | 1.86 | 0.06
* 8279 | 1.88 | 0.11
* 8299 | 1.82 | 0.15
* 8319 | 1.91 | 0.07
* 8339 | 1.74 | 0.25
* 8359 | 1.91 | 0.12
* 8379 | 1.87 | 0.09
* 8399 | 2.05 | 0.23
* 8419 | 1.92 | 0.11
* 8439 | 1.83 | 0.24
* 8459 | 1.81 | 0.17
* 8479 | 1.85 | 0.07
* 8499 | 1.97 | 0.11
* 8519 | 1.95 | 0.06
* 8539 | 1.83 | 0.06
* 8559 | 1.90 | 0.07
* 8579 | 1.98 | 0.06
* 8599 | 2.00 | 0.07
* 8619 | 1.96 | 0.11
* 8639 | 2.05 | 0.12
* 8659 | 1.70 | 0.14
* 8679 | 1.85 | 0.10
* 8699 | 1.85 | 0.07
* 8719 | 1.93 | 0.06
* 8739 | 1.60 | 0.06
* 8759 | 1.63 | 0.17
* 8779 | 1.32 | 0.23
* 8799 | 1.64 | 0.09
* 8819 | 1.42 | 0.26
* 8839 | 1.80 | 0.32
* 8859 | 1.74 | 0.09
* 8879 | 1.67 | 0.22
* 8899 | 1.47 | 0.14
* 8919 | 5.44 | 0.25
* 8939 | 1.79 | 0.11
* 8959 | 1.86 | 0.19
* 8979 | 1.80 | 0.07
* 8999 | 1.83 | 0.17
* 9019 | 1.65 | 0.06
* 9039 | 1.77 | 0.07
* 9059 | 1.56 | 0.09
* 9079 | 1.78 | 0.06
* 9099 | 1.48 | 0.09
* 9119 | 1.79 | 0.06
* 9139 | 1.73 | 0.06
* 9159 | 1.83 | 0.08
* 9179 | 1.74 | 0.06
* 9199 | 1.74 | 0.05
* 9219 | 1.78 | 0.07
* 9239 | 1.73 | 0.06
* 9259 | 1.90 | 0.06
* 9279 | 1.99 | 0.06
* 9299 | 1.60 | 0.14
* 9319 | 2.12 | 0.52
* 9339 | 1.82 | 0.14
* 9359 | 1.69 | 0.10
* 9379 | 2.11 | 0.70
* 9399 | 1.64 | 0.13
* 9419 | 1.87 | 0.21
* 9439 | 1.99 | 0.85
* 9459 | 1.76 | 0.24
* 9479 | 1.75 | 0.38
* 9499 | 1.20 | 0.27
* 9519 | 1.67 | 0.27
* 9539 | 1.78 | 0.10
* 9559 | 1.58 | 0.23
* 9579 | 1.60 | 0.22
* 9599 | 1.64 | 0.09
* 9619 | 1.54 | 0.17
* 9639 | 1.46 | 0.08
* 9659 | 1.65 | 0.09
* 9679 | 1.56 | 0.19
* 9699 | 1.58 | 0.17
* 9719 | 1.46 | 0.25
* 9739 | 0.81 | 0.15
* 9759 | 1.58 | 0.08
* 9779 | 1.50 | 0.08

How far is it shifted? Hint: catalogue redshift 0.14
